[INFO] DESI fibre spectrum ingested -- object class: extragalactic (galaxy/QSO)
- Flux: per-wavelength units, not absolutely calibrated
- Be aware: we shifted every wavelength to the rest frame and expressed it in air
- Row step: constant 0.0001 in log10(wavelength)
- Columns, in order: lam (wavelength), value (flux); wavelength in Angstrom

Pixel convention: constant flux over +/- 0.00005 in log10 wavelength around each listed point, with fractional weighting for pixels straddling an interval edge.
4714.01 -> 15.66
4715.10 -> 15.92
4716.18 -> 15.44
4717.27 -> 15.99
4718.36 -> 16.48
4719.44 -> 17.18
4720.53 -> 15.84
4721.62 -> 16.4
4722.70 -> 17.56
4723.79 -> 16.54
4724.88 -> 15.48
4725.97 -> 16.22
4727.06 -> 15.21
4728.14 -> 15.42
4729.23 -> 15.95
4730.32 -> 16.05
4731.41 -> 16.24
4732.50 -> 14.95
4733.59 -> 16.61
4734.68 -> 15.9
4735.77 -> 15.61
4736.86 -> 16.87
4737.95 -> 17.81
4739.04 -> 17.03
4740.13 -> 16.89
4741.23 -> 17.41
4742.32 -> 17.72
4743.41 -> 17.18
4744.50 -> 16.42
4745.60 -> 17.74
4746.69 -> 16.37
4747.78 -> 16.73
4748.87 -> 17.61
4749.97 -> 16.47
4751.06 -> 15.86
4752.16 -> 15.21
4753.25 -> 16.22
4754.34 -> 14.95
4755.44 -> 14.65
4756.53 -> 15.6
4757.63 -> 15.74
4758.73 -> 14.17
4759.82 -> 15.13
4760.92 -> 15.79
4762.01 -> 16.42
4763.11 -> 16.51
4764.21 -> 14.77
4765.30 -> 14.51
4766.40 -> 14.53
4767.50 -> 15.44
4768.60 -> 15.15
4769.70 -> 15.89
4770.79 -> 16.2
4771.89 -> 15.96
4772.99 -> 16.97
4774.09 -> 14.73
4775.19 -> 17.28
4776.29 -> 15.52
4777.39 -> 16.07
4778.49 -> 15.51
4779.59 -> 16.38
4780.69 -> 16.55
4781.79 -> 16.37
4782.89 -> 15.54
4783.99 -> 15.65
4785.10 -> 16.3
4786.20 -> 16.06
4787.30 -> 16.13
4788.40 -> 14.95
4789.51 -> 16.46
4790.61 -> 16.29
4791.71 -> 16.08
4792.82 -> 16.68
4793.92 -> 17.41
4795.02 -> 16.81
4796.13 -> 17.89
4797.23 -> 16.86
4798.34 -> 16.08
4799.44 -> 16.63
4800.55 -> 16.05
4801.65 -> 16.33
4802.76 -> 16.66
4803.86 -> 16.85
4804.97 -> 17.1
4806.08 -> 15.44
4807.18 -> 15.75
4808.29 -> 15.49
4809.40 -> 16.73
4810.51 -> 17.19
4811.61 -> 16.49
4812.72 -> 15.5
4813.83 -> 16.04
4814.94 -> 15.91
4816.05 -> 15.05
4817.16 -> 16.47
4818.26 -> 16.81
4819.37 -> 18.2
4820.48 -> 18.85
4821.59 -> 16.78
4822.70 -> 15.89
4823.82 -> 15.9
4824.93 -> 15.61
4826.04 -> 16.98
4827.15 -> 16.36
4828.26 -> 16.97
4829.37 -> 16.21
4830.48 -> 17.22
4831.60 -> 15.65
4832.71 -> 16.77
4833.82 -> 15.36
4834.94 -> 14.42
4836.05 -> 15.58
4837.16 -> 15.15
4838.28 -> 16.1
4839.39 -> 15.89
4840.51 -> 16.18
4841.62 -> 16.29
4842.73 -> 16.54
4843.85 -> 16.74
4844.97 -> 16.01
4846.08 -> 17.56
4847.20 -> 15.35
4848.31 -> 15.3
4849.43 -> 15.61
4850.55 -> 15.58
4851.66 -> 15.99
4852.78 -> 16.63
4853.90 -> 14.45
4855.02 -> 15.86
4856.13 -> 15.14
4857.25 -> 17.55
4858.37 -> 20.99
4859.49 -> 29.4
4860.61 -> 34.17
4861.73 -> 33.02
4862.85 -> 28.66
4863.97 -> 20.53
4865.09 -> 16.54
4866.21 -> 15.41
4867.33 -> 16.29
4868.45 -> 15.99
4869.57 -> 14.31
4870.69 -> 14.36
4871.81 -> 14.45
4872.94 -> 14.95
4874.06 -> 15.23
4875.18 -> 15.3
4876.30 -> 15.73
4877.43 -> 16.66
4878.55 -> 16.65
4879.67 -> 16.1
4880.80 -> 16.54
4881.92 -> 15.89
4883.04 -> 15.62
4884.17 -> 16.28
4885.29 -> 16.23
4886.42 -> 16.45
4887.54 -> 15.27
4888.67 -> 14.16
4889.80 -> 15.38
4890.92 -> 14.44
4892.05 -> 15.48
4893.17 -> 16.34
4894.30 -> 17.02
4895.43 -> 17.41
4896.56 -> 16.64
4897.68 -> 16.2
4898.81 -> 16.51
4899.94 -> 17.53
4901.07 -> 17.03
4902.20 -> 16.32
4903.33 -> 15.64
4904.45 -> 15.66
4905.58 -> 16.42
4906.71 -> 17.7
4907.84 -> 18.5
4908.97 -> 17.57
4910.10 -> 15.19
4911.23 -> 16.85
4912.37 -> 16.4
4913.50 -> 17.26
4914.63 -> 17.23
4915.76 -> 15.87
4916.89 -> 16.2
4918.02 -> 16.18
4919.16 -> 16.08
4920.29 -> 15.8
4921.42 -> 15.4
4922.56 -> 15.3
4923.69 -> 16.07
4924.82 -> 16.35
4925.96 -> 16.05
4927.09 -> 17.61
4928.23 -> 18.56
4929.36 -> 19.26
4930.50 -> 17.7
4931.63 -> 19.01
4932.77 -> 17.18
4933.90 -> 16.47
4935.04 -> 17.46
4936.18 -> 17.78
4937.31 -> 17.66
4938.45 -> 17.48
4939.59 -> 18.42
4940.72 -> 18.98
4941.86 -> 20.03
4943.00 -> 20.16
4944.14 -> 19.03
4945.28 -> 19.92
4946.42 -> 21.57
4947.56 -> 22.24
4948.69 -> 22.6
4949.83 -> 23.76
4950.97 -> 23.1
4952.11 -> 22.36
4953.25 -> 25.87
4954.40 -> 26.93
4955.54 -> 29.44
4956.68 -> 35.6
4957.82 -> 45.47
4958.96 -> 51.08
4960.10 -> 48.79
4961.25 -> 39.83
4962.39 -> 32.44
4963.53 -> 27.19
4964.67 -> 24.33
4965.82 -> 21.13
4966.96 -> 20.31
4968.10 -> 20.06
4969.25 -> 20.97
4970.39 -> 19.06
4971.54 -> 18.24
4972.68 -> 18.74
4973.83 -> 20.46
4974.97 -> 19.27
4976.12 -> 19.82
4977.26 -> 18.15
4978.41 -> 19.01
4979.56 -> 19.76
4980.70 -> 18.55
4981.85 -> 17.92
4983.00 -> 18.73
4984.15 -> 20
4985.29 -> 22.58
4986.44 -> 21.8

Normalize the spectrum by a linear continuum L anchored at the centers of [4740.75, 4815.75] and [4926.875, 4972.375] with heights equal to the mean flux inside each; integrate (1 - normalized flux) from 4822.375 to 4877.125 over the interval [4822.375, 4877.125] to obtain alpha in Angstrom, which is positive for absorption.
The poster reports 5.83 Angstrom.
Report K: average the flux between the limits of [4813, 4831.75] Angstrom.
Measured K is 16.5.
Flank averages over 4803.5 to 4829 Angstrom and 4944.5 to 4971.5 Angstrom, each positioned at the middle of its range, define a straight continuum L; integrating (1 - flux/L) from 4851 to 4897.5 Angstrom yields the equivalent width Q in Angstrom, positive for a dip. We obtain 7.5 Angstrom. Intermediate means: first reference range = 16.4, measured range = 17.5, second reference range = 27.7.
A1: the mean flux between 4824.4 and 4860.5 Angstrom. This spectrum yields 16.8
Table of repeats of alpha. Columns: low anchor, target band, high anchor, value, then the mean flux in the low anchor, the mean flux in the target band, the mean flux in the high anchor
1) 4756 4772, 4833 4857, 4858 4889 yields 2.32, 15.4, 15.8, 18.3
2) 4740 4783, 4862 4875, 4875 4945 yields -0.56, 16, 17.3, 16.8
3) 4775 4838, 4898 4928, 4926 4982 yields 6.53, 16.3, 16.5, 23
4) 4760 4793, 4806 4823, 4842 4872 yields 0.66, 15.9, 16.5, 18.5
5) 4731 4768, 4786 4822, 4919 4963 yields 3.13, 16.1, 16.5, 23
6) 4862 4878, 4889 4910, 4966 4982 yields 1.45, 17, 16.5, 19.4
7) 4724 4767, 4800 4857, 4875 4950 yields 1.40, 16.1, 16.2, 17.1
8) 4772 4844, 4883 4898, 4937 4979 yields 3.55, 16.3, 15.9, 24.6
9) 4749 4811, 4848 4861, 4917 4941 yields -1.71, 16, 18.8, 17.1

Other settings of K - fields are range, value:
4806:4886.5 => 17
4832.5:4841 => 15.6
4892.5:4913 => 16.7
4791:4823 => 16.6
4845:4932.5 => 17.1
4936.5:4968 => 26.4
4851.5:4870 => 20.2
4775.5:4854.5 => 16.2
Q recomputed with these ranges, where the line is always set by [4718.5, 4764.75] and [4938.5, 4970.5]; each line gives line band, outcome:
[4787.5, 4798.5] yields 1.25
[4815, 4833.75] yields 3.36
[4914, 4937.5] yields 7.64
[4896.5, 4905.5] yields 2.80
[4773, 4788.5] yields 1.79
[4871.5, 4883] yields 3.52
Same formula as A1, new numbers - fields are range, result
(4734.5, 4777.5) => 16.1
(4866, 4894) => 15.6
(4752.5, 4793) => 15.8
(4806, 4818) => 16.1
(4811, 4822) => 16.6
